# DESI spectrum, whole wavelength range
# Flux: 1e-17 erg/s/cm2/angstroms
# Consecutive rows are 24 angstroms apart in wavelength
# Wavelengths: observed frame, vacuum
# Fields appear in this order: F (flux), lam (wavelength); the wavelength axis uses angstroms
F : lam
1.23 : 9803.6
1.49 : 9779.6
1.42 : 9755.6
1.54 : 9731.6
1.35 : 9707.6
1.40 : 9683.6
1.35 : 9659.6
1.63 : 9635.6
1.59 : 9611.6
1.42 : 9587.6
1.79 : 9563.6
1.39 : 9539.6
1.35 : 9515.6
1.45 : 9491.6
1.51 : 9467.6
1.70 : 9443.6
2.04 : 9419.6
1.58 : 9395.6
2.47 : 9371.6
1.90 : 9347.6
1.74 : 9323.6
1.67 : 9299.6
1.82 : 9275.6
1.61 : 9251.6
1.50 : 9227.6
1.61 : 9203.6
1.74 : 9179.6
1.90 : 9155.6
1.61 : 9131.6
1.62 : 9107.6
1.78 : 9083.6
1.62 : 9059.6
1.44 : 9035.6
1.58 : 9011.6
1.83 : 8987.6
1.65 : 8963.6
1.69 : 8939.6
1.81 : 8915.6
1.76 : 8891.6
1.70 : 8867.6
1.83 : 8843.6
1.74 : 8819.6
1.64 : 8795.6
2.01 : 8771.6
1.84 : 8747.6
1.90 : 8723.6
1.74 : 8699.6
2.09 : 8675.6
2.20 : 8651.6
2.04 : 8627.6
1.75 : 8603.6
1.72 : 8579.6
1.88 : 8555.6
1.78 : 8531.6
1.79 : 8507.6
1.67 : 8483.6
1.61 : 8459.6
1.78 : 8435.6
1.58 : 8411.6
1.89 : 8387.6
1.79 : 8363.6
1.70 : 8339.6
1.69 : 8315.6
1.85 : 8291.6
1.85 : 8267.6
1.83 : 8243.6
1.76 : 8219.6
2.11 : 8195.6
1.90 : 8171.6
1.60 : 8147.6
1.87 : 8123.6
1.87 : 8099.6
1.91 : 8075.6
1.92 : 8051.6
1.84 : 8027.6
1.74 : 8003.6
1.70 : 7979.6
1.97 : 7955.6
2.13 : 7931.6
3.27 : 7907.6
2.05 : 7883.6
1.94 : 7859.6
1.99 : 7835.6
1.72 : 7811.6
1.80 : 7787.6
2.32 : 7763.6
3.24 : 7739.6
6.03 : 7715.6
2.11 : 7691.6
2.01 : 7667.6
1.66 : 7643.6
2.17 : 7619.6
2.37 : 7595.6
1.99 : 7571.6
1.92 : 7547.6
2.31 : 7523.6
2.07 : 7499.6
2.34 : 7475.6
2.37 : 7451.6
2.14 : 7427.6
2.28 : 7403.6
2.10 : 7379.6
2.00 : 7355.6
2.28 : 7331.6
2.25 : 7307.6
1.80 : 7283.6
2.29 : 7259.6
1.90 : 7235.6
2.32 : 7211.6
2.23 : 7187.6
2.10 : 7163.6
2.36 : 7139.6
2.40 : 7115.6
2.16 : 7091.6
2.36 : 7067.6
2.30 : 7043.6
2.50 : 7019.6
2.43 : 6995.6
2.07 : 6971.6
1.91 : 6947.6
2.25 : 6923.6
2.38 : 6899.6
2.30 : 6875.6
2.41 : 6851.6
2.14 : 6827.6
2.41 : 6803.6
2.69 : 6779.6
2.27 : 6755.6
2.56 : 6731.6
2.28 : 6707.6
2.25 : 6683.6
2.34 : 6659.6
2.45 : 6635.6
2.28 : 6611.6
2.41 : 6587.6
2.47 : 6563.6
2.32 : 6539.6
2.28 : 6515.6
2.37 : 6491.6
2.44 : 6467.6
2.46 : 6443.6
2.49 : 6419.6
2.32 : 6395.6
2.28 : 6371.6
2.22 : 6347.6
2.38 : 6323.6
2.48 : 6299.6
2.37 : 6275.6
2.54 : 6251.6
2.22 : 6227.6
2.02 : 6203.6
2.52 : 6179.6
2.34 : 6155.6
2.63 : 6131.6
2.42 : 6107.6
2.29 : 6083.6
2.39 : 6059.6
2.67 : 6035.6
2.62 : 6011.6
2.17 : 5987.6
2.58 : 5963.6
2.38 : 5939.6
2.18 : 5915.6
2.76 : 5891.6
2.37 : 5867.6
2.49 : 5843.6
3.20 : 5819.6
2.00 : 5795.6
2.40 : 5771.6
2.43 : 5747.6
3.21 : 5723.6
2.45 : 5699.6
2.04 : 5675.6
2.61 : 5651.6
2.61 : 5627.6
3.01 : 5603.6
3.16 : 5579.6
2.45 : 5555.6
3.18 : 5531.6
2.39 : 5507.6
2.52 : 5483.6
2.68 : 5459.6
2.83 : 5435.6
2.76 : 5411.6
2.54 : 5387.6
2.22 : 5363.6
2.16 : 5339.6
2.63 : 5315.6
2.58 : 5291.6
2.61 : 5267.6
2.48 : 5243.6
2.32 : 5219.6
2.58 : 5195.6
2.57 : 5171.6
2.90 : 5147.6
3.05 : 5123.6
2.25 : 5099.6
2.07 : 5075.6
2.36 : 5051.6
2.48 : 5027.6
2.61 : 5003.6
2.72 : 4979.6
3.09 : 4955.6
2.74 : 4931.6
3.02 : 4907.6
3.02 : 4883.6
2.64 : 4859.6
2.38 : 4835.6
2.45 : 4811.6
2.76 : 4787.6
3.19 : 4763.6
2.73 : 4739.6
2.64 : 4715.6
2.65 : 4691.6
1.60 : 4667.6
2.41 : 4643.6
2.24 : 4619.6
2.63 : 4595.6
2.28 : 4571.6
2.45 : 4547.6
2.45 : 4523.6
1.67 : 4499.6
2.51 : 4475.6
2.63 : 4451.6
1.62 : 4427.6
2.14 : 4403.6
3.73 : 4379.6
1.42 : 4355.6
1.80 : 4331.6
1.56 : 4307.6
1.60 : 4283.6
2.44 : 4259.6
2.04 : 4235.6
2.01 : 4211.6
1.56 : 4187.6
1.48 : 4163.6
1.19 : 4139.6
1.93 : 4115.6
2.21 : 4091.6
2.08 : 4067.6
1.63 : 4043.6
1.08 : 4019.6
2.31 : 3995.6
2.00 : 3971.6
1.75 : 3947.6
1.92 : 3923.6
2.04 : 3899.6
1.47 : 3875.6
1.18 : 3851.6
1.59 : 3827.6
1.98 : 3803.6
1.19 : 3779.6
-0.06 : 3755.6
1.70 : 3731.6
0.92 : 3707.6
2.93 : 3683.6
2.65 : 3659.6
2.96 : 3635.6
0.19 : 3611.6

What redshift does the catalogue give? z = 0.176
